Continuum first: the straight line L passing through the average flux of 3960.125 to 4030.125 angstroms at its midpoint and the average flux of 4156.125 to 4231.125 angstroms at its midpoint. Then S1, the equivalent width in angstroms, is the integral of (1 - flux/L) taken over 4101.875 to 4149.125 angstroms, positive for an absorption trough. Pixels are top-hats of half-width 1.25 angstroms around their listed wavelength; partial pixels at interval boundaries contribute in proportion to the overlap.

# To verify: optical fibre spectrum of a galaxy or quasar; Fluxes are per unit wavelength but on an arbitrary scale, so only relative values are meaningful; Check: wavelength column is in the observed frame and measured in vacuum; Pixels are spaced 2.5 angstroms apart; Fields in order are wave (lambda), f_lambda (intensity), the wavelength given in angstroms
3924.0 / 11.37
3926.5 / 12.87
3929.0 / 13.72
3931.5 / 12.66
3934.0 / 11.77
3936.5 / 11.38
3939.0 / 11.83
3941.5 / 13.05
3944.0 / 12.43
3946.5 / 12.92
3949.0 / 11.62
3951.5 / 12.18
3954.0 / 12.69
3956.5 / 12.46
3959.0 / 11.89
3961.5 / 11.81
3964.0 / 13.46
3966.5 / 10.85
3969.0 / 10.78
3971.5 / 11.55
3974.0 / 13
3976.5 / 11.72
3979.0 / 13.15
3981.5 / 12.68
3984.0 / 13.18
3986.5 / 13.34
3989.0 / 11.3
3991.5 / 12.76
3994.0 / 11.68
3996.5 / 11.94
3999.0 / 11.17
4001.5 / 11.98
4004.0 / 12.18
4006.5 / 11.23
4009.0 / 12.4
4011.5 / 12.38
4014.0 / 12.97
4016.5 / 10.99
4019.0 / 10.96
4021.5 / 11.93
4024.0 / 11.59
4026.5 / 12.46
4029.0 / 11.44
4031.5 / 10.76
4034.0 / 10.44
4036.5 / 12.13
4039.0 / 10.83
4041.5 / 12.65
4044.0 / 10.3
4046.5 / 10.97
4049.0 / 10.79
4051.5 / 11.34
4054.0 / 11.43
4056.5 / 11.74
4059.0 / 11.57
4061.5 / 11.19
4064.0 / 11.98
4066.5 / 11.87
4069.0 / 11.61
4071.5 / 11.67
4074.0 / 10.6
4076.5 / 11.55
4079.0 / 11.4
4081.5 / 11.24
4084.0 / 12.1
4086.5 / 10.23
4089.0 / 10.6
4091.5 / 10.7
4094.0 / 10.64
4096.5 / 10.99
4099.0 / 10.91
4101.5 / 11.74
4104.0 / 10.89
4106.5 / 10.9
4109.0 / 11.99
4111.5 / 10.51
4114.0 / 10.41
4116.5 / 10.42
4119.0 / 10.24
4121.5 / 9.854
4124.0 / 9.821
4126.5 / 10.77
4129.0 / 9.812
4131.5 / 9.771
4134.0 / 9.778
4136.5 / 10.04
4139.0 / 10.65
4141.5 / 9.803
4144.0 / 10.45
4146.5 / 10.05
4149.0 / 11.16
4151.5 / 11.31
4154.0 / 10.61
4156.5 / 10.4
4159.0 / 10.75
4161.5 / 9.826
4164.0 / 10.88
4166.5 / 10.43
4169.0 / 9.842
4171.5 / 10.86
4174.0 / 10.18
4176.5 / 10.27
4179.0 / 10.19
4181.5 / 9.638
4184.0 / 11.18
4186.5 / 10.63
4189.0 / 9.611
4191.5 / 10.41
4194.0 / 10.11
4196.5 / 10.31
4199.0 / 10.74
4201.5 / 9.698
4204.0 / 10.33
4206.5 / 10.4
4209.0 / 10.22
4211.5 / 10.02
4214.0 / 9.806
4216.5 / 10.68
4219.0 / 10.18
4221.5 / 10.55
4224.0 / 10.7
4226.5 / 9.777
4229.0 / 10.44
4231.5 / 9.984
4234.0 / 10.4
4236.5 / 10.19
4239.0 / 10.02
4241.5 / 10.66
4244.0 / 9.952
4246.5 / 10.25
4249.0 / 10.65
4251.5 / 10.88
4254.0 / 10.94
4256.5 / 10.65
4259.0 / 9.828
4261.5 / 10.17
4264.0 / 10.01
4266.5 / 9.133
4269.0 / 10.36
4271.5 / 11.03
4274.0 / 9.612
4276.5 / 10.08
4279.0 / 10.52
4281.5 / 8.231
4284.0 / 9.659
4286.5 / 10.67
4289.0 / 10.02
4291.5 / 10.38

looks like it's 2.2 angstroms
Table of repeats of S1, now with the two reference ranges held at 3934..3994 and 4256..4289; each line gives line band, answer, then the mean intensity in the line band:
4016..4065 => 1.3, 11.4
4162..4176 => 0.4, 10.4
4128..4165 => 1.9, 10.4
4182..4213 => 0.7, 10.3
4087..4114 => 0.7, 10.9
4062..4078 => -0.1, 11.5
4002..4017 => -0.2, 12.1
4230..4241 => 0.1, 10.2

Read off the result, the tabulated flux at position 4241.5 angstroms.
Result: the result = 10.66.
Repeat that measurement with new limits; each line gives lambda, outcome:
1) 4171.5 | 10.86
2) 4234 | 10.4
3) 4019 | 10.96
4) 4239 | 10.02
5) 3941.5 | 13.05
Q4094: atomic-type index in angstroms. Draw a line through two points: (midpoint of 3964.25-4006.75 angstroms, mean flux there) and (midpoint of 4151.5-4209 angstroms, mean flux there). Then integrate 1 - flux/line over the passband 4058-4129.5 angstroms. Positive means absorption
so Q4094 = 0.9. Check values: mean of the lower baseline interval 12.1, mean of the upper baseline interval 10.4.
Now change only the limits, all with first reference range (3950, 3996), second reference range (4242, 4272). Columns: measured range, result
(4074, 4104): 1.0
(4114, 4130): 1.5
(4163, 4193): 1.4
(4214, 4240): 0.6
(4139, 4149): 0.7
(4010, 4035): 0.6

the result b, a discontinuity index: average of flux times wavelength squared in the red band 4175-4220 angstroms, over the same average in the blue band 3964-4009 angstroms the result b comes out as 0.94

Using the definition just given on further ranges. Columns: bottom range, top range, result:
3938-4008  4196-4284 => 0.95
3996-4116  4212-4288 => 0.98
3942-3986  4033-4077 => 0.97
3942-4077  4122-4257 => 0.95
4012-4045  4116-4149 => 0.93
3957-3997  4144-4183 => 0.94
